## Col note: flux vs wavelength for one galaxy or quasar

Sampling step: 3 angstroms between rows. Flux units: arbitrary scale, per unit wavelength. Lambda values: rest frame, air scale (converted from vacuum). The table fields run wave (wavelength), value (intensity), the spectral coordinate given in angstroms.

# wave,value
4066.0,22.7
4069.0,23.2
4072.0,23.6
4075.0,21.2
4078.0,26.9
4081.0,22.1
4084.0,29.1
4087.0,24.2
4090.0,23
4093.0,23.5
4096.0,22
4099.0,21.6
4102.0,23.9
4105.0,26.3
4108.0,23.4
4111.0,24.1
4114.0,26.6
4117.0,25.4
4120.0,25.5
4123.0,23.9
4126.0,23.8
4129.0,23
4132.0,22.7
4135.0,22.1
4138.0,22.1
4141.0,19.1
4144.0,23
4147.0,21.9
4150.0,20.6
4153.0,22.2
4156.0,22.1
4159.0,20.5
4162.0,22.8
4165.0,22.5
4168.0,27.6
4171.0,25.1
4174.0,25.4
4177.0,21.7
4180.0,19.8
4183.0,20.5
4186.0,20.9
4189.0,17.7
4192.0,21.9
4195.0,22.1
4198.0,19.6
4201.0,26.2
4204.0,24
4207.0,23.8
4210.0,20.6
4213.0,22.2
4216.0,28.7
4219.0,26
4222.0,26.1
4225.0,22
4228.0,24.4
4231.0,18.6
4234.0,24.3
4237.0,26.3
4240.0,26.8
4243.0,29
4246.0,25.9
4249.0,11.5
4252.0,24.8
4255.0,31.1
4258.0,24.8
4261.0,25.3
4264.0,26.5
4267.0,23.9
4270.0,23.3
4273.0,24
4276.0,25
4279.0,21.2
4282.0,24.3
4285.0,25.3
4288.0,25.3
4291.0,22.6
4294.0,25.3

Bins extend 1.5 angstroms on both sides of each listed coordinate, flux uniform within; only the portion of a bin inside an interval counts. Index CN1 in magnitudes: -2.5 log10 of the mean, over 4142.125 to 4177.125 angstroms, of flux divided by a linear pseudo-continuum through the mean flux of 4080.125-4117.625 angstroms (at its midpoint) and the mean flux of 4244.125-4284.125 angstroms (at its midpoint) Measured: 0.06 mag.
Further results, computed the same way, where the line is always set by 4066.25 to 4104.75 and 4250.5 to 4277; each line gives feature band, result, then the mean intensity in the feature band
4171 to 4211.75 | 0.13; 22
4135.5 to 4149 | 0.13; 21.5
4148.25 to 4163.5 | 0.13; 21.6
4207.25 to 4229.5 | 0.03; 24.3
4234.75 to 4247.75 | -0.06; 26.5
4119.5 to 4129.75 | 0.01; 24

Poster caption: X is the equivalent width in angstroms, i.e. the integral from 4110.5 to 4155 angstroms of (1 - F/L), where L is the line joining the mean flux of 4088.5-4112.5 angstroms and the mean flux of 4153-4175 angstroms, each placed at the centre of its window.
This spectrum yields 0.9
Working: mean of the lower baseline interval 23.5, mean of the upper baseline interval 23.6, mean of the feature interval 23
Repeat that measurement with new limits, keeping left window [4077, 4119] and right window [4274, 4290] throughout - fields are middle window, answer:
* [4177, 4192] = 2.6 angstroms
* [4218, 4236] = 0.5 angstroms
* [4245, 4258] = 0.4 angstroms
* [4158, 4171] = 0.4 angstroms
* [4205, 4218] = 0.2 angstroms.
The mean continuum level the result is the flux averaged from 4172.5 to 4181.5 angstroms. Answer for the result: 22.3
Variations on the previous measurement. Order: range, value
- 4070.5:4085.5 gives 24.6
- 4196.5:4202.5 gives 22.9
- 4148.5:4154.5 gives 21.4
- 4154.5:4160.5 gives 21.3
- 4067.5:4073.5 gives 23.4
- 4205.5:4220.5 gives 24.3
